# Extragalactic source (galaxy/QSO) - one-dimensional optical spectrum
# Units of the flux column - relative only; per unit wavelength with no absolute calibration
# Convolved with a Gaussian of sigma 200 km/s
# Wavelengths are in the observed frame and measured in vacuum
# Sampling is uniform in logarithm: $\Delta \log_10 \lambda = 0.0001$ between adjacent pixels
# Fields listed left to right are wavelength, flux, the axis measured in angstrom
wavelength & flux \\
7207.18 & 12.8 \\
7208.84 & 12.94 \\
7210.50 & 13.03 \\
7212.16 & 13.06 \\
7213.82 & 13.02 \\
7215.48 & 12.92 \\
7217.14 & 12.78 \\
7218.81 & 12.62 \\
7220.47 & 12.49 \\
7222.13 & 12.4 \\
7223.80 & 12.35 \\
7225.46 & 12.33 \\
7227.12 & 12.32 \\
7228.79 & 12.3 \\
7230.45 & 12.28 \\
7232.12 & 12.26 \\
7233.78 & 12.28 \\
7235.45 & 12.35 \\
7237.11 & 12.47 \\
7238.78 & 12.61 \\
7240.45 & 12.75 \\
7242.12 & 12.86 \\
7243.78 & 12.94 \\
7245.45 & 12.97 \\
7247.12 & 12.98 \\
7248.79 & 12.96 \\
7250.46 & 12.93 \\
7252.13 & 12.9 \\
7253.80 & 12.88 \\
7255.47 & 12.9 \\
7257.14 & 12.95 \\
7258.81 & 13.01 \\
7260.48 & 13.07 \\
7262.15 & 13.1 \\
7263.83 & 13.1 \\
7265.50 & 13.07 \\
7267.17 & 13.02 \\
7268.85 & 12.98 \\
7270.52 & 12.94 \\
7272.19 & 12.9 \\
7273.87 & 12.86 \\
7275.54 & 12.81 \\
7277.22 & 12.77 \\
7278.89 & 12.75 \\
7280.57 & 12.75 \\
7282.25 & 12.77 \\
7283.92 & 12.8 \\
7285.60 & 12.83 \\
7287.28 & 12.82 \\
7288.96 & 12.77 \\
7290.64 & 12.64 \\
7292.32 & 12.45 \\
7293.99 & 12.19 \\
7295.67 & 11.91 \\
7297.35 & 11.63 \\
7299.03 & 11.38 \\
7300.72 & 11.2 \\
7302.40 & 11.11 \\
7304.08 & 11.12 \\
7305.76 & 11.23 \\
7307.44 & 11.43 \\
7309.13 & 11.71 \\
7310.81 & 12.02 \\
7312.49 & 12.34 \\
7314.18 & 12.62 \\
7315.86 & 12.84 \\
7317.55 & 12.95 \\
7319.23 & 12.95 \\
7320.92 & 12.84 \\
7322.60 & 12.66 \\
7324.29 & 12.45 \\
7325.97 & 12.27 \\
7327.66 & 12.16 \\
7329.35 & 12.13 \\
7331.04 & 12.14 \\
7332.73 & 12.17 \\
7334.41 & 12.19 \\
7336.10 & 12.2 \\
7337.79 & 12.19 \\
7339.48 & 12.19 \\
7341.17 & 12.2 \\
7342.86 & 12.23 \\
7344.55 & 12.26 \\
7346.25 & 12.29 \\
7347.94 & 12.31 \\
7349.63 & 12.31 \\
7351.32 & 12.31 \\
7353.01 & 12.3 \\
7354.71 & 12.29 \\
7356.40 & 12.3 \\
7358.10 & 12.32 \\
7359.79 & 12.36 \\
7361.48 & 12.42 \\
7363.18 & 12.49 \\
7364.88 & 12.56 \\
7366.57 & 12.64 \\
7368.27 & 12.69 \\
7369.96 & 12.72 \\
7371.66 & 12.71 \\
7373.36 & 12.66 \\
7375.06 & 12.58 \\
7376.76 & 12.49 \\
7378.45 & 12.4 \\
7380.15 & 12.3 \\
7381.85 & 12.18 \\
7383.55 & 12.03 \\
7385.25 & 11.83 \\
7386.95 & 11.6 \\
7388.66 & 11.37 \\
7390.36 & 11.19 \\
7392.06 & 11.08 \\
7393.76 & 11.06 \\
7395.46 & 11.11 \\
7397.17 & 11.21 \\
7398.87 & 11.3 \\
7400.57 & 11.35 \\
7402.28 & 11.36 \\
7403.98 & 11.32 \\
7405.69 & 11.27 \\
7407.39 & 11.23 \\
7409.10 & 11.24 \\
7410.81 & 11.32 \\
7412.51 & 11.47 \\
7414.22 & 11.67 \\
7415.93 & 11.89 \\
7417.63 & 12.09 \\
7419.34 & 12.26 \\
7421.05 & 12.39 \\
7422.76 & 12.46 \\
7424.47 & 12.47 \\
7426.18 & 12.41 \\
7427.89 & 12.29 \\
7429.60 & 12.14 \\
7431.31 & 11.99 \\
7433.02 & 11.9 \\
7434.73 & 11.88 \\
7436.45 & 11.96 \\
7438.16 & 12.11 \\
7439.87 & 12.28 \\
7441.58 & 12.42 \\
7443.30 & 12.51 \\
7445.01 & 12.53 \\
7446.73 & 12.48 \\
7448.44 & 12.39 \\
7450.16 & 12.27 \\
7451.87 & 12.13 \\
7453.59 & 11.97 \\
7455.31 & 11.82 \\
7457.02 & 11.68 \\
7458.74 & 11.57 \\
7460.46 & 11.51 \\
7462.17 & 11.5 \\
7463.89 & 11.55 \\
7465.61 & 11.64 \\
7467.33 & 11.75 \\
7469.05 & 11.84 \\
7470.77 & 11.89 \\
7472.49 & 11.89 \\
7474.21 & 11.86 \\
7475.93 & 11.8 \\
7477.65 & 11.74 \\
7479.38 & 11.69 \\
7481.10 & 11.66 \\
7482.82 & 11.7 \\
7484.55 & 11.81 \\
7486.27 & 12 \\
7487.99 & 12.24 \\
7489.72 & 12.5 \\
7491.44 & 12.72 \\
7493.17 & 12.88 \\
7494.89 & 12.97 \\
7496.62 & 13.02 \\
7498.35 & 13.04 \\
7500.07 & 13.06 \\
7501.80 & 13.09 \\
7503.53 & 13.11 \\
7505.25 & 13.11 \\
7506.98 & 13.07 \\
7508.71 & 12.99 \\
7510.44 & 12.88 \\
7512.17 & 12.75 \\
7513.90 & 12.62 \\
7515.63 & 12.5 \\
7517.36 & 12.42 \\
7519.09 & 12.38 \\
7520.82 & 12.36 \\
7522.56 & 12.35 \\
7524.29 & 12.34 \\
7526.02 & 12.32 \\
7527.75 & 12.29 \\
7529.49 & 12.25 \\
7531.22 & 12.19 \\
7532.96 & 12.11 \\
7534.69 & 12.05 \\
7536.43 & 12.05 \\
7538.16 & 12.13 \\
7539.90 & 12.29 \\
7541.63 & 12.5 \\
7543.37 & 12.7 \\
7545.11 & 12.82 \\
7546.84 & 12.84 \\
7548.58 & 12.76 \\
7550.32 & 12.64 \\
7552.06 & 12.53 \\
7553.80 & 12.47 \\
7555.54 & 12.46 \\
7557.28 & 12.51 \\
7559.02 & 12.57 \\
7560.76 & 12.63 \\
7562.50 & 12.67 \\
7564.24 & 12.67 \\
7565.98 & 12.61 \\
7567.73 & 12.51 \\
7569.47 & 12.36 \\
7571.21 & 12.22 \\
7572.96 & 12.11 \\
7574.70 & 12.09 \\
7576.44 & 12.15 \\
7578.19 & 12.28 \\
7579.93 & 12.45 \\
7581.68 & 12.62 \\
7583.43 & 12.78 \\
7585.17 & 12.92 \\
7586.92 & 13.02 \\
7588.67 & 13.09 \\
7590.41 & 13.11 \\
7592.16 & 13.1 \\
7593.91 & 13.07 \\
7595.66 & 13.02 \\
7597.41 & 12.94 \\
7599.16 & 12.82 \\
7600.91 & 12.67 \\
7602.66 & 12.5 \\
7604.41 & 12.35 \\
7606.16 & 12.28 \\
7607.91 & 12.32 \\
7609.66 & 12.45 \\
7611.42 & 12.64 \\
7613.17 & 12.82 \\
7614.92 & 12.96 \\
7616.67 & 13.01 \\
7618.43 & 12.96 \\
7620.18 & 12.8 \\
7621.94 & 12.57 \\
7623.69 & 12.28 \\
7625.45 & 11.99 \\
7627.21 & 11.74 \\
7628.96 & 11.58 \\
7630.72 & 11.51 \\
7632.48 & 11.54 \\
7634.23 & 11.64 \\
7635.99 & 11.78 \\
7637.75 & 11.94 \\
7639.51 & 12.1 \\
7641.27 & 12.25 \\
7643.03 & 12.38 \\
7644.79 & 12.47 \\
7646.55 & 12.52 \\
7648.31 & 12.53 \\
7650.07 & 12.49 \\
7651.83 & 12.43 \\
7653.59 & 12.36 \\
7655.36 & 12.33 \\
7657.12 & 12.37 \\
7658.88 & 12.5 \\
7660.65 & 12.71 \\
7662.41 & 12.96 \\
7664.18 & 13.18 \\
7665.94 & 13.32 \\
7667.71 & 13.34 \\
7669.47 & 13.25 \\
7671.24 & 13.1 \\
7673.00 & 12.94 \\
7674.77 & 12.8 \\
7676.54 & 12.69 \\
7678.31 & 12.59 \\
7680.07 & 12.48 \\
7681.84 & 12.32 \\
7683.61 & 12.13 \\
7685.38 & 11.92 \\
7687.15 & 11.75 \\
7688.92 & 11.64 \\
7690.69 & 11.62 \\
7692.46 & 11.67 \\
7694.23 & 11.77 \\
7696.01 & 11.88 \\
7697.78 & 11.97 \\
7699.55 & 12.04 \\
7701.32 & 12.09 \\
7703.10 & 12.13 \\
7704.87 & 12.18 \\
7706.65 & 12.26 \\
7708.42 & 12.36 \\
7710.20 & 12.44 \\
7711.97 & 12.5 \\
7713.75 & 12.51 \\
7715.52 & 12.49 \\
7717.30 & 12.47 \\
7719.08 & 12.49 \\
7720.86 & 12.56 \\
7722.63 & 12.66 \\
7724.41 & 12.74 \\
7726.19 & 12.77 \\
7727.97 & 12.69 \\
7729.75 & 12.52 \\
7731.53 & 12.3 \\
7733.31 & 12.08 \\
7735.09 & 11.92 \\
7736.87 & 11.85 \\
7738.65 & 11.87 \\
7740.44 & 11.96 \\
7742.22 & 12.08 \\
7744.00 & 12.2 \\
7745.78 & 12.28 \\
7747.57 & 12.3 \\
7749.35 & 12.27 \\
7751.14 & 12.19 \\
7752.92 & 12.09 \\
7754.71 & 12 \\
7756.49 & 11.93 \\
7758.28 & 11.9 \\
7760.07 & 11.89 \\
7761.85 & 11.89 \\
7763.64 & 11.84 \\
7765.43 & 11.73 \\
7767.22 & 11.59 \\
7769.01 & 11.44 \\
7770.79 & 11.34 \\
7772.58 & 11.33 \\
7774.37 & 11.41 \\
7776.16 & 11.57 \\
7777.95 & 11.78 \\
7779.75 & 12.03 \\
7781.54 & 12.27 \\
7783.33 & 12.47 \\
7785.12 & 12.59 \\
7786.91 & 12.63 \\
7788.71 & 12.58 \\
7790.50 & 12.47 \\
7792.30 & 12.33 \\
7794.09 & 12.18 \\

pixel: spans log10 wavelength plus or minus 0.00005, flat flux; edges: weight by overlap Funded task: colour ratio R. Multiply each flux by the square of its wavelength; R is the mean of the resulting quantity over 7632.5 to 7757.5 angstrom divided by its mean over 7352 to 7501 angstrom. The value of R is 1.10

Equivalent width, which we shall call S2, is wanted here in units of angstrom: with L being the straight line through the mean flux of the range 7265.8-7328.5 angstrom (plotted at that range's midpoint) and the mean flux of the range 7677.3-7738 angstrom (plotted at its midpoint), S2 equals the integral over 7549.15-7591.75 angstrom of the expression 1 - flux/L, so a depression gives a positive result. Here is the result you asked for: -1.0 angstrom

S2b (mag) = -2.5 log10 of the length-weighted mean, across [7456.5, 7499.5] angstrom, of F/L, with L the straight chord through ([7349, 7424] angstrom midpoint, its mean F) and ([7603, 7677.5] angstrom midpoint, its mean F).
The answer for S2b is 0.01 mag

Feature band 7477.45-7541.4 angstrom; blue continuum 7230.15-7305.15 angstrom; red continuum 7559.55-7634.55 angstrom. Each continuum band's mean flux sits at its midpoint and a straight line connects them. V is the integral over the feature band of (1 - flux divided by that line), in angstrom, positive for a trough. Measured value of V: 0.4 angstrom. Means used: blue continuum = 12.6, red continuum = 12.5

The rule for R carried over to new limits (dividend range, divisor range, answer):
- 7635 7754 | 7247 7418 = 1.11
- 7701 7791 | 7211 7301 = 1.09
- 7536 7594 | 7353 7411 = 1.11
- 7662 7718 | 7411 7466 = 1.10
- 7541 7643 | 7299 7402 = 1.10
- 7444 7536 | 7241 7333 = 1.04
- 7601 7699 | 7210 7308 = 1.09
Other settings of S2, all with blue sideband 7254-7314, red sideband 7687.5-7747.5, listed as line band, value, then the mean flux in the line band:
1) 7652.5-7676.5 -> -1.2 angstrom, 12.8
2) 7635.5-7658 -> -0.1 angstrom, 12.3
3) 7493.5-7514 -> -1.1 angstrom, 13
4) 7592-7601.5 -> -0.5 angstrom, 12.9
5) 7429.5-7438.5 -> 0.3 angstrom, 12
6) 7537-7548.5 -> -0.2 angstrom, 12.6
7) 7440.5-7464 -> 0.6 angstrom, 12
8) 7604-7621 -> -0.6 angstrom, 12.7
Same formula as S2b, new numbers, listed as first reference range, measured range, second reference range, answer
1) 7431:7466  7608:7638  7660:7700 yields 0.007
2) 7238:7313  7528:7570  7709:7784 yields -0.016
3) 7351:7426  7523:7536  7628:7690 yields -0.003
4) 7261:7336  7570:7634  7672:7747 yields -0.019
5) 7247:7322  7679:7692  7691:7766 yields 0.021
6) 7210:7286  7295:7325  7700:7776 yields 0.059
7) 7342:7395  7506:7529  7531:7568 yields -0.010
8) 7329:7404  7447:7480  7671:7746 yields 0.028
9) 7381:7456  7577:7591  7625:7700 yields -0.053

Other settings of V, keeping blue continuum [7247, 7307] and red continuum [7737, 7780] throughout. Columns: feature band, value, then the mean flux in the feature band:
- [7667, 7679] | -0.97 angstrom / 13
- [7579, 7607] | -1.60 angstrom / 12.8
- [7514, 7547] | -0.45 angstrom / 12.4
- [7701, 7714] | -0.40 angstrom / 12.3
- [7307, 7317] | 0.23 angstrom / 12.2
